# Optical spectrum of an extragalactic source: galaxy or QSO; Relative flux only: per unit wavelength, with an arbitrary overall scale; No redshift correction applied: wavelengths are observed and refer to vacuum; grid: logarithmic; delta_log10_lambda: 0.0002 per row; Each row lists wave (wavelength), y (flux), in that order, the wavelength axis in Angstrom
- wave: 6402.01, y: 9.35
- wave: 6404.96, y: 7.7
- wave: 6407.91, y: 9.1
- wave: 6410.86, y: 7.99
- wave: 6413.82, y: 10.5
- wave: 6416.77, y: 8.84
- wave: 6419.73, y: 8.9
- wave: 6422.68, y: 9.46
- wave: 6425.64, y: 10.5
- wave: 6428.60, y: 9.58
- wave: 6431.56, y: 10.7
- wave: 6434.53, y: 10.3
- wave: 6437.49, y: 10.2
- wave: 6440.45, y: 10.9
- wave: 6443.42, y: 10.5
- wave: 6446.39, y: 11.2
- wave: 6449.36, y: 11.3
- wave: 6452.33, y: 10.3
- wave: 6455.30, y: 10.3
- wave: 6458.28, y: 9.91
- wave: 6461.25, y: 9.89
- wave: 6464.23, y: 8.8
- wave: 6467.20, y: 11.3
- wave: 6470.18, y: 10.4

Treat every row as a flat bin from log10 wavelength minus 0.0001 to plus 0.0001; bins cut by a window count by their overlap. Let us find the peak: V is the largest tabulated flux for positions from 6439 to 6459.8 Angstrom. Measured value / 11.3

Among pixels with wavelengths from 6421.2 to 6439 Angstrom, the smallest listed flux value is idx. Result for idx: 9.46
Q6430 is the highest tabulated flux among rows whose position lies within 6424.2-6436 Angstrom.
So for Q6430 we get 10.7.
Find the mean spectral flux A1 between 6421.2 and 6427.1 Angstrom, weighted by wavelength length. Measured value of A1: 9.99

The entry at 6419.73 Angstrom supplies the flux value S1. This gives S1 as 8.9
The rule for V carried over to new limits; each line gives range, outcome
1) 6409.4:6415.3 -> 10.5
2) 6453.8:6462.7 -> 10.3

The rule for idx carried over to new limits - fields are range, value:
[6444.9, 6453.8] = 10.3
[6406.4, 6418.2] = 7.99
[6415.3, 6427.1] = 8.84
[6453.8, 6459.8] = 9.91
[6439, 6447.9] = 10.5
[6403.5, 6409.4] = 7.7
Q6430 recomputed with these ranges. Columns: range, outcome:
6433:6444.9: 10.9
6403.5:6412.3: 9.1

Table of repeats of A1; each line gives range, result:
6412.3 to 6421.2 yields 9.4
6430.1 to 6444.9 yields 10.5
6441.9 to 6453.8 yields 10.8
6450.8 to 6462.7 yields 10.1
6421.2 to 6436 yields 10.1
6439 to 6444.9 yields 10.7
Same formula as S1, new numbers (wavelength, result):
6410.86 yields 7.99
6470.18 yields 10.4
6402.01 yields 9.35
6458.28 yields 9.91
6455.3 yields 10.3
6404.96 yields 7.7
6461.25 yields 9.89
